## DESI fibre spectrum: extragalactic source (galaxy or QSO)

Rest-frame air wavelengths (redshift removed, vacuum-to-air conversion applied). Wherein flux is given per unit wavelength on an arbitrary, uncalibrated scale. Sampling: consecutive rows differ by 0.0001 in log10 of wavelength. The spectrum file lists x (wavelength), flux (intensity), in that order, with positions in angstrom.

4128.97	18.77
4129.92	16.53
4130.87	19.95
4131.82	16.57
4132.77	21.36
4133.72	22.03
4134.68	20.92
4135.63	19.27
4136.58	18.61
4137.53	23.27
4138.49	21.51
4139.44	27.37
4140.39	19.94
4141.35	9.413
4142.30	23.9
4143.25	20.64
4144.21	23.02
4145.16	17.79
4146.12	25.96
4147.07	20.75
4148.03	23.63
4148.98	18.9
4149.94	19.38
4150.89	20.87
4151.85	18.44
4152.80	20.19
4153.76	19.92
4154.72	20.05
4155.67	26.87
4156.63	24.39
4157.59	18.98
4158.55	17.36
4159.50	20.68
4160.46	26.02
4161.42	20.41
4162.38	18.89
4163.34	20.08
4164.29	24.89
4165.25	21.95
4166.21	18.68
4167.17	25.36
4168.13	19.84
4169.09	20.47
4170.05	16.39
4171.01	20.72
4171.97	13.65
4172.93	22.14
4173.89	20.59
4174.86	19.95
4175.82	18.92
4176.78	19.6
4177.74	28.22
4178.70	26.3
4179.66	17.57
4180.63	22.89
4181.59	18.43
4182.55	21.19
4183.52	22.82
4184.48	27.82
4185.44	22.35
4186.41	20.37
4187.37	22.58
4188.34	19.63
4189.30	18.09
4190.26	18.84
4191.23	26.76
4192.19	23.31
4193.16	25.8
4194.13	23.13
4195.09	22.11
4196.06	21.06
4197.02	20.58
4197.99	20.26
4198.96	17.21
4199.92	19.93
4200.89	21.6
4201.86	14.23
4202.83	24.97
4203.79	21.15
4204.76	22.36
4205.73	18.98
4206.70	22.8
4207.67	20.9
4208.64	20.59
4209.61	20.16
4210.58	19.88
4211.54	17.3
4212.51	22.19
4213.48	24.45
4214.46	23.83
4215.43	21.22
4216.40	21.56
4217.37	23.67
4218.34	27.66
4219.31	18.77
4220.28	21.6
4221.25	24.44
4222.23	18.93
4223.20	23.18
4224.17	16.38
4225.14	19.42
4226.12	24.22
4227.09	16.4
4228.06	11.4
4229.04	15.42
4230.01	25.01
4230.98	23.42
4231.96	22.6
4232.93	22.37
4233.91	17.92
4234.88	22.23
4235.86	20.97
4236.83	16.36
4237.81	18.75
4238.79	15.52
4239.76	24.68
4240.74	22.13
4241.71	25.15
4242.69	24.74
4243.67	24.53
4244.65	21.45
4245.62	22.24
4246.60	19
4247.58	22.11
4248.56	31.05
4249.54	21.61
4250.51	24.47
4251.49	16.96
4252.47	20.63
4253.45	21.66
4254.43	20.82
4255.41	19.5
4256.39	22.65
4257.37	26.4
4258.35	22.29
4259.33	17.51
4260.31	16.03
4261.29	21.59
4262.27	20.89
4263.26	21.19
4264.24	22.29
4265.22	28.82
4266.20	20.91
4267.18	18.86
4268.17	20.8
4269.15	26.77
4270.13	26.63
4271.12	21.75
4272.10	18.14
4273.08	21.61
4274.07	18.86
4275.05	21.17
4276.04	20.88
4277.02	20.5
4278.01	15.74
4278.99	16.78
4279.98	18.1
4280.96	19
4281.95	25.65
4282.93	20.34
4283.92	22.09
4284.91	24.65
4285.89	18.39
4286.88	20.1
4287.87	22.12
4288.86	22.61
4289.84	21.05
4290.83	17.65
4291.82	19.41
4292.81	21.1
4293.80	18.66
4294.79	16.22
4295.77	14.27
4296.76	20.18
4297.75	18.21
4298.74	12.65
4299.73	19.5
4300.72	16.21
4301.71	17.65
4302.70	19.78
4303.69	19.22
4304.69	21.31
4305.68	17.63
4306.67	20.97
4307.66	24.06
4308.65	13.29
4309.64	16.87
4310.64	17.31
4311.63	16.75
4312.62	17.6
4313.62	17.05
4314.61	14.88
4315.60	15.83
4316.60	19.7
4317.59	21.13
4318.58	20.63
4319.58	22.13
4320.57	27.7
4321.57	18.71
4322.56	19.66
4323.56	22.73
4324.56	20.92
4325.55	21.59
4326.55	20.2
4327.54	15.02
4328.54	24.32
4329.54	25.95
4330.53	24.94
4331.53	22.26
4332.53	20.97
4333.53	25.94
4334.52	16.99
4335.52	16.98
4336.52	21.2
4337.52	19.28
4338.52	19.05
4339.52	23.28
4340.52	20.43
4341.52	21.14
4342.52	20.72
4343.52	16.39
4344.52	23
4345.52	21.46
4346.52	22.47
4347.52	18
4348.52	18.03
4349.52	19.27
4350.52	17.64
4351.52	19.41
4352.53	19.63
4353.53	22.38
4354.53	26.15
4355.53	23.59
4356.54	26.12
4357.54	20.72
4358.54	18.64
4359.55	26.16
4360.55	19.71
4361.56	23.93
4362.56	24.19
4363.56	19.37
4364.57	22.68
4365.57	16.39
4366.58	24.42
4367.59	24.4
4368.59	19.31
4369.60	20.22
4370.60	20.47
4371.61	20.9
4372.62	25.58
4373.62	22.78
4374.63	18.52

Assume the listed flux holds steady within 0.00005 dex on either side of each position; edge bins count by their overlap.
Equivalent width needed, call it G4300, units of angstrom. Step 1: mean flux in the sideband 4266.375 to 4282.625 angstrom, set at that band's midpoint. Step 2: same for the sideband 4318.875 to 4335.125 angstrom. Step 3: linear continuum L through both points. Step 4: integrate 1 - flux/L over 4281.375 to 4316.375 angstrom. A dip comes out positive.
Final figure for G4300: 3.81 angstrom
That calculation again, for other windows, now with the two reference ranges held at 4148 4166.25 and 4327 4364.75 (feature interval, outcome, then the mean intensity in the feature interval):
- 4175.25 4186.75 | -0.6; 22.2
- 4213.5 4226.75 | -0.5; 21.9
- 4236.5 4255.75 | -0.5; 21.7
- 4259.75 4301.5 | 2.0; 20.2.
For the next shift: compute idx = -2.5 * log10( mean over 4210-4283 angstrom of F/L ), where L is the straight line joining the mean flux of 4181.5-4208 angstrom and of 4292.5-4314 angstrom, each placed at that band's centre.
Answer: -0.08 mag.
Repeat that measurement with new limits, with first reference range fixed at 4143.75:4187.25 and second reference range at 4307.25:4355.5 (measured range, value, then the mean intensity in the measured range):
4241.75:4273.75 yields -0.07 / 22.1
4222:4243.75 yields 0.02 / 20.5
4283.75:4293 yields -0.02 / 20.9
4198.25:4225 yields -0.01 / 21.1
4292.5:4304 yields 0.15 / 17.7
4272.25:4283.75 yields 0.04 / 19.9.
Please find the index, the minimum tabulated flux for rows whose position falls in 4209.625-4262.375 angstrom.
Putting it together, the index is 11.4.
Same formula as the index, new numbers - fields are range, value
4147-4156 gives 18.44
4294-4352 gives 12.65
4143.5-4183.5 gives 13.65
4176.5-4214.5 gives 14.23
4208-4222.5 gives 17.3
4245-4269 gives 16.03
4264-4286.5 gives 15.74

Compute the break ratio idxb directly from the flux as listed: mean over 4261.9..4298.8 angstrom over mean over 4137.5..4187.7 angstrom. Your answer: 1.0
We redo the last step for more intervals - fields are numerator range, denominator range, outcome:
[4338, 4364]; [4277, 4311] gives 1.11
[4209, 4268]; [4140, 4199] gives 1.01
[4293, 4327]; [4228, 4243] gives 0.91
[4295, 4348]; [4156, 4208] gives 0.93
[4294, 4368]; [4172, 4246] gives 0.95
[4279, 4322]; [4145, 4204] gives 0.91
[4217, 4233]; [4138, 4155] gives 1.01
